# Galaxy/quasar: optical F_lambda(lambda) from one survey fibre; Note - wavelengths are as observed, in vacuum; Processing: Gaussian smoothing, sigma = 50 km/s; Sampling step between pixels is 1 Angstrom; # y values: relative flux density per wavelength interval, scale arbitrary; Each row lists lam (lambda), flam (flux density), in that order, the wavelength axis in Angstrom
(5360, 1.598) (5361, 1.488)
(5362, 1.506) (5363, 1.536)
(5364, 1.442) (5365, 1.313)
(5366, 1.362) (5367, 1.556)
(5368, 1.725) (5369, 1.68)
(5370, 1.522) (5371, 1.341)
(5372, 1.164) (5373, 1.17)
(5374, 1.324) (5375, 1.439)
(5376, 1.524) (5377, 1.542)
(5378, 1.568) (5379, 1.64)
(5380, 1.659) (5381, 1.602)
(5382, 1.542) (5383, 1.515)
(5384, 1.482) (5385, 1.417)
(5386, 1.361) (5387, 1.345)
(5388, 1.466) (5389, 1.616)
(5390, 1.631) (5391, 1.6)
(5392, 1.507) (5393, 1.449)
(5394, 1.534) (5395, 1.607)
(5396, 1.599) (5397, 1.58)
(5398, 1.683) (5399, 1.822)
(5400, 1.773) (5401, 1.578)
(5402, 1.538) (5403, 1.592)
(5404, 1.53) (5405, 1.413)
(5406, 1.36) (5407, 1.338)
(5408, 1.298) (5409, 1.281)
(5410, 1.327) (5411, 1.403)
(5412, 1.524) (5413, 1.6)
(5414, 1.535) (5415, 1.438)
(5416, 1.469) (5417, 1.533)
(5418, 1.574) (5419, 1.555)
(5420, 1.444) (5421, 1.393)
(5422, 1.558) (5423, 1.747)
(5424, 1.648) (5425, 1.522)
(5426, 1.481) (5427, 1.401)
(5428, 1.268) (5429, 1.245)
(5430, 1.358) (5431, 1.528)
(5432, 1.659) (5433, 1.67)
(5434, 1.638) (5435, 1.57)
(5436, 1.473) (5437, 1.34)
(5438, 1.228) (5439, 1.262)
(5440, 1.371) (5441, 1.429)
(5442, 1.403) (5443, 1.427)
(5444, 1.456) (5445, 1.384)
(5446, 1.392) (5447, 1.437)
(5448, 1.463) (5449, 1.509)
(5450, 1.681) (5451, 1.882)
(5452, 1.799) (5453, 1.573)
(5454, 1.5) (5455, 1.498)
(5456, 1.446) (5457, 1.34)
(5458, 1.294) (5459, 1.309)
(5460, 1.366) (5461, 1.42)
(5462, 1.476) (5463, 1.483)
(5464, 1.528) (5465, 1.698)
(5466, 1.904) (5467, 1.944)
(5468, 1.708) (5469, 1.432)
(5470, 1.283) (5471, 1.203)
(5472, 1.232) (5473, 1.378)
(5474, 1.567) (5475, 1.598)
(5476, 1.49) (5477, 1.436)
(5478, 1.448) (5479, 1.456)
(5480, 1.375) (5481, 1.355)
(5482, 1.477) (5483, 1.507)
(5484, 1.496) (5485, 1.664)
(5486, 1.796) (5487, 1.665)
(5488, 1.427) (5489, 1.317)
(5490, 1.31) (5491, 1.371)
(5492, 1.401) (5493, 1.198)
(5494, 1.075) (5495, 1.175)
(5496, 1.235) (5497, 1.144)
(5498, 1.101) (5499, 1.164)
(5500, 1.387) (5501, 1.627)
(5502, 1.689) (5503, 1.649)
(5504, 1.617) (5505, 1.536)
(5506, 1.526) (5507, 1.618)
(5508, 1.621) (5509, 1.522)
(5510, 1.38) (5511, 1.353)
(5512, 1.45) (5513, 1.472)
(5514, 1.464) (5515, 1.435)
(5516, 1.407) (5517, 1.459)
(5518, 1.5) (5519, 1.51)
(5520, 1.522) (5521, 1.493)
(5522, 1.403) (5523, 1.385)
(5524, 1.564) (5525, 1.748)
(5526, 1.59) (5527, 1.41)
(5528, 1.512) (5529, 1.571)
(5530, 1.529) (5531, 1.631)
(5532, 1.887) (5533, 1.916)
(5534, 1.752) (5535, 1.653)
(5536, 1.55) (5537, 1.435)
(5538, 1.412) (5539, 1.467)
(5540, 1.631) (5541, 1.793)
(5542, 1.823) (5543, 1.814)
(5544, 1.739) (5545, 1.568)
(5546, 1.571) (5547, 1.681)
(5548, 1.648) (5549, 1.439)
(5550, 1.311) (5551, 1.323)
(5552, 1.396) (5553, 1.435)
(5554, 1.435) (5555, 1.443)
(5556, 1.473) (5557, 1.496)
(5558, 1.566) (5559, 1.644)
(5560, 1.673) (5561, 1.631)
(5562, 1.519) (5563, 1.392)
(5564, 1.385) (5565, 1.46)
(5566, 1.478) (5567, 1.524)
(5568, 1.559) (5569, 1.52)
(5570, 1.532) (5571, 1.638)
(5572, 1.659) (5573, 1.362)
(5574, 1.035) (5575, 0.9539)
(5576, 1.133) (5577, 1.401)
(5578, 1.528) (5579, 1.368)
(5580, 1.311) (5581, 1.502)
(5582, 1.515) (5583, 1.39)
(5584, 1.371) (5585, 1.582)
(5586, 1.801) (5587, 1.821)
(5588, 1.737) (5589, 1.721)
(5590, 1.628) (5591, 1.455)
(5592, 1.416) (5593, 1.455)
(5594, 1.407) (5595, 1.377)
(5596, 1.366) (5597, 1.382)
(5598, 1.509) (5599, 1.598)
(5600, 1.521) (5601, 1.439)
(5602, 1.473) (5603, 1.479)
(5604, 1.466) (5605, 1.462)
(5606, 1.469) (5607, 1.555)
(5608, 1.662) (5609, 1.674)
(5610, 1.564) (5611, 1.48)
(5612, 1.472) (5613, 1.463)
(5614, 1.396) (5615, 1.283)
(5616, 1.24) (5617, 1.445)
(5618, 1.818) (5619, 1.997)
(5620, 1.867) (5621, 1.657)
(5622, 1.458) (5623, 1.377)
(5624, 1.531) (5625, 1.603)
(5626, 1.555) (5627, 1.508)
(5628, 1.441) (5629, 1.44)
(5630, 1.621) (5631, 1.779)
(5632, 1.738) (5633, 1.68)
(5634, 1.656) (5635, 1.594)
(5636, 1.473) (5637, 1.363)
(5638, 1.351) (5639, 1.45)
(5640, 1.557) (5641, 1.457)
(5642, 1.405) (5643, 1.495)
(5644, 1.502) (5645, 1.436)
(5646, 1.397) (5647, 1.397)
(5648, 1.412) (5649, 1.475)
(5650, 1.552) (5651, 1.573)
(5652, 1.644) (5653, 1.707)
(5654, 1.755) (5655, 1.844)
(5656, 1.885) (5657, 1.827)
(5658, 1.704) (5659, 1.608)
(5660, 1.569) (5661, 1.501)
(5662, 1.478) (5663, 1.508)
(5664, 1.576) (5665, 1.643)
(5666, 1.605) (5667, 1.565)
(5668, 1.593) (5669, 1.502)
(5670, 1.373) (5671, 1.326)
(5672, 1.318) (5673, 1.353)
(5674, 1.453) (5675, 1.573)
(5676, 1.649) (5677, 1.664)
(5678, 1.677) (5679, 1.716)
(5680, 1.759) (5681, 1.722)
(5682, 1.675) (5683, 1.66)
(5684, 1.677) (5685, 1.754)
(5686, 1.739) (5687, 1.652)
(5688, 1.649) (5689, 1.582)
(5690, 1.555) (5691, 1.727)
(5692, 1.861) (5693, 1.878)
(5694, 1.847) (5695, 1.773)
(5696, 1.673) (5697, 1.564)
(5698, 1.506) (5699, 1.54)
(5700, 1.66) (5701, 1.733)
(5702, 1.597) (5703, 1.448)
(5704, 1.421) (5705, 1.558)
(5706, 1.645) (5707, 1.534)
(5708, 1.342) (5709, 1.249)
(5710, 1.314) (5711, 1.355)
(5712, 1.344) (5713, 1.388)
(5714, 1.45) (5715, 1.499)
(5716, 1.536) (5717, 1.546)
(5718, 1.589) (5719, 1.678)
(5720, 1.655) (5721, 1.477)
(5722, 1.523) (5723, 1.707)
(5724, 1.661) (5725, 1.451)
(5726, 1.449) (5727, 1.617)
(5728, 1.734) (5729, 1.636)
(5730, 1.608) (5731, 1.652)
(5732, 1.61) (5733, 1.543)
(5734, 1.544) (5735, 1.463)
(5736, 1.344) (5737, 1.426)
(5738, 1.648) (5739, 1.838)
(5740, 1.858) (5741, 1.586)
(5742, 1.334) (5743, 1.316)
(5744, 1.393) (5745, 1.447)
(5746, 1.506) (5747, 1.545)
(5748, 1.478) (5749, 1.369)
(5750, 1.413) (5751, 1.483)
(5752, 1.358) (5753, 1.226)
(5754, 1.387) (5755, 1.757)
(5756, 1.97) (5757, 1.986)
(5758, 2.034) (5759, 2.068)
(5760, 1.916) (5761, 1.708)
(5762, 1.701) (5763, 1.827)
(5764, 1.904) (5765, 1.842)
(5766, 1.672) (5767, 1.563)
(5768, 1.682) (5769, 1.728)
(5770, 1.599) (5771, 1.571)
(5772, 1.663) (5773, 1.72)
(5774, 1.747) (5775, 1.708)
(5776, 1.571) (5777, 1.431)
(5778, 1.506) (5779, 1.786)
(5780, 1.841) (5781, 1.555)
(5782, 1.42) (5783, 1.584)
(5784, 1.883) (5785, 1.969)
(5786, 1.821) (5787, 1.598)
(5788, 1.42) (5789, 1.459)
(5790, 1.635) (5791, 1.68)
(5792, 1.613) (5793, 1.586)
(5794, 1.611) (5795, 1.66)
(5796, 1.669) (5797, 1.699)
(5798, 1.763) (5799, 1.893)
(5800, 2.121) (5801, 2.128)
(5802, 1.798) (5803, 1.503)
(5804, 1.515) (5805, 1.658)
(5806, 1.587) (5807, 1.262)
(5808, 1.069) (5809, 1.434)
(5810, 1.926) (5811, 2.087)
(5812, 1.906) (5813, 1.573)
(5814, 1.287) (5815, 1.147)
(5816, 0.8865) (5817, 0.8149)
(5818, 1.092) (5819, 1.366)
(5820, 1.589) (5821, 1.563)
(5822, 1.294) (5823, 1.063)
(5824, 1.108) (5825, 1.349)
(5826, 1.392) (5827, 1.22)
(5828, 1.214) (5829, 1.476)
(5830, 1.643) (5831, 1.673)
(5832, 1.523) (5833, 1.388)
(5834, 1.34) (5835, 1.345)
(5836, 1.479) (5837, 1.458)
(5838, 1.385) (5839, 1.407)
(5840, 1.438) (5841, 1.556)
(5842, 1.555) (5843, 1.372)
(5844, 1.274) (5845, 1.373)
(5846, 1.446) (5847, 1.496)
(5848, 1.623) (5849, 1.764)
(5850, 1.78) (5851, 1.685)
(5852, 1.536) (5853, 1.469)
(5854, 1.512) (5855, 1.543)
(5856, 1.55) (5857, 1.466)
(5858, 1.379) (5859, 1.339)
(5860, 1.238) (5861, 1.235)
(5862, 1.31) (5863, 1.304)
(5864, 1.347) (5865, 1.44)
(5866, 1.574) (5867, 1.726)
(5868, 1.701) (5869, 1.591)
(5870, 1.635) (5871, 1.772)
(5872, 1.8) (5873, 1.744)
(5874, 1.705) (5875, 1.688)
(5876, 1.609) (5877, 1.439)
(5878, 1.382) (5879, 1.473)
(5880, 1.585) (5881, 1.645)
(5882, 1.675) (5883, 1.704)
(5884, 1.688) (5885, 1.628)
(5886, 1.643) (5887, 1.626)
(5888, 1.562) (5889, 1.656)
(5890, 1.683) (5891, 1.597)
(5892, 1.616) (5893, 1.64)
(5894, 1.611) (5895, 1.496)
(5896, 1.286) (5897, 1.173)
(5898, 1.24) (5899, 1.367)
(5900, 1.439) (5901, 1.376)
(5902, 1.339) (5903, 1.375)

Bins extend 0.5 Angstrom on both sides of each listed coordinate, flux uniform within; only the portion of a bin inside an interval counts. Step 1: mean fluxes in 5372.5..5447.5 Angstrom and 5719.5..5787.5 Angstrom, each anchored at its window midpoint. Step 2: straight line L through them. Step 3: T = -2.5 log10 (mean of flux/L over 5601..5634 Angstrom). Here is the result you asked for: 0.01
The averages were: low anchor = 1.49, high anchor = 1.63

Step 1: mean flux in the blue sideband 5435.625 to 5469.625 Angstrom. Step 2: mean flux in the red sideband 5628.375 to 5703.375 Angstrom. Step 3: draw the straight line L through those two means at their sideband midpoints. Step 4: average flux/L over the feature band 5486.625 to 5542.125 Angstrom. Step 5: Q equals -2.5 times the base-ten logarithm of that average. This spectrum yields 0.03 mag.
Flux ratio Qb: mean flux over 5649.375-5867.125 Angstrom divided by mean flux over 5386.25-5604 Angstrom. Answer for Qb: 1.05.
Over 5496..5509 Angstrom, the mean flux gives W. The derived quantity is 1.47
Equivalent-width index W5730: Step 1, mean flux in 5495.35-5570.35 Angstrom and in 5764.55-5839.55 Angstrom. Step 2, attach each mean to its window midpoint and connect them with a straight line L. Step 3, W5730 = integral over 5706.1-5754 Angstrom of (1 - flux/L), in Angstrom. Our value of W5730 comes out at 1.16 Angstrom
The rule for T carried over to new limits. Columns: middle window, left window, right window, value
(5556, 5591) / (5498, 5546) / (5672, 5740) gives 0.05 mag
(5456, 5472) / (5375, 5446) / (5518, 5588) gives 0.02 mag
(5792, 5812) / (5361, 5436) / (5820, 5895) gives -0.12 mag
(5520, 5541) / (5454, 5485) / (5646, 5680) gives -0.05 mag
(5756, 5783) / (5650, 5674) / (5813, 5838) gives -0.21 mag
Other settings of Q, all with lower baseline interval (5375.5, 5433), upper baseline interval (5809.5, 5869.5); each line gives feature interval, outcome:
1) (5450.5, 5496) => 0.023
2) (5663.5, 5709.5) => -0.093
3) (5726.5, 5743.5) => -0.081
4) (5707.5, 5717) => 0.053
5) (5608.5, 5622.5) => -0.056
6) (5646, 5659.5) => -0.113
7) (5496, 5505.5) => 0.055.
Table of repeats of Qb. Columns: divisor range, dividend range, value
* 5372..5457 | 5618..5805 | 1.07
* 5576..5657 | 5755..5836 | 1.04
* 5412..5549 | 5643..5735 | 1.05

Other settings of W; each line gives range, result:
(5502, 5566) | 1.54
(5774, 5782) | 1.62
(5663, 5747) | 1.57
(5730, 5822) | 1.6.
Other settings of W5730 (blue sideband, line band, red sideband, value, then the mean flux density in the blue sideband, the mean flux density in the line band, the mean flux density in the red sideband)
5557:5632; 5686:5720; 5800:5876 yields -1.7 Angstrom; 1.51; 1.57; 1.48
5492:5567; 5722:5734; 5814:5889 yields -0.9 Angstrom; 1.51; 1.6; 1.47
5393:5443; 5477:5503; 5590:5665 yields 1.8 Angstrom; 1.49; 1.4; 1.54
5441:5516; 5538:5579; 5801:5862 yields -1.1 Angstrom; 1.46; 1.5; 1.45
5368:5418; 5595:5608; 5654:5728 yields 0.7 Angstrom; 1.5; 1.48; 1.59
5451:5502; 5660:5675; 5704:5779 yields 0.5 Angstrom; 1.45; 1.49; 1.58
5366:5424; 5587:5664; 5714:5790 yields 1.7 Angstrom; 1.51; 1.54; 1.62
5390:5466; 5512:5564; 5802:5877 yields -2.1 Angstrom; 1.5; 1.55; 1.47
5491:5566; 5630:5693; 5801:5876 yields -4.1 Angstrom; 1.5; 1.59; 1.48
